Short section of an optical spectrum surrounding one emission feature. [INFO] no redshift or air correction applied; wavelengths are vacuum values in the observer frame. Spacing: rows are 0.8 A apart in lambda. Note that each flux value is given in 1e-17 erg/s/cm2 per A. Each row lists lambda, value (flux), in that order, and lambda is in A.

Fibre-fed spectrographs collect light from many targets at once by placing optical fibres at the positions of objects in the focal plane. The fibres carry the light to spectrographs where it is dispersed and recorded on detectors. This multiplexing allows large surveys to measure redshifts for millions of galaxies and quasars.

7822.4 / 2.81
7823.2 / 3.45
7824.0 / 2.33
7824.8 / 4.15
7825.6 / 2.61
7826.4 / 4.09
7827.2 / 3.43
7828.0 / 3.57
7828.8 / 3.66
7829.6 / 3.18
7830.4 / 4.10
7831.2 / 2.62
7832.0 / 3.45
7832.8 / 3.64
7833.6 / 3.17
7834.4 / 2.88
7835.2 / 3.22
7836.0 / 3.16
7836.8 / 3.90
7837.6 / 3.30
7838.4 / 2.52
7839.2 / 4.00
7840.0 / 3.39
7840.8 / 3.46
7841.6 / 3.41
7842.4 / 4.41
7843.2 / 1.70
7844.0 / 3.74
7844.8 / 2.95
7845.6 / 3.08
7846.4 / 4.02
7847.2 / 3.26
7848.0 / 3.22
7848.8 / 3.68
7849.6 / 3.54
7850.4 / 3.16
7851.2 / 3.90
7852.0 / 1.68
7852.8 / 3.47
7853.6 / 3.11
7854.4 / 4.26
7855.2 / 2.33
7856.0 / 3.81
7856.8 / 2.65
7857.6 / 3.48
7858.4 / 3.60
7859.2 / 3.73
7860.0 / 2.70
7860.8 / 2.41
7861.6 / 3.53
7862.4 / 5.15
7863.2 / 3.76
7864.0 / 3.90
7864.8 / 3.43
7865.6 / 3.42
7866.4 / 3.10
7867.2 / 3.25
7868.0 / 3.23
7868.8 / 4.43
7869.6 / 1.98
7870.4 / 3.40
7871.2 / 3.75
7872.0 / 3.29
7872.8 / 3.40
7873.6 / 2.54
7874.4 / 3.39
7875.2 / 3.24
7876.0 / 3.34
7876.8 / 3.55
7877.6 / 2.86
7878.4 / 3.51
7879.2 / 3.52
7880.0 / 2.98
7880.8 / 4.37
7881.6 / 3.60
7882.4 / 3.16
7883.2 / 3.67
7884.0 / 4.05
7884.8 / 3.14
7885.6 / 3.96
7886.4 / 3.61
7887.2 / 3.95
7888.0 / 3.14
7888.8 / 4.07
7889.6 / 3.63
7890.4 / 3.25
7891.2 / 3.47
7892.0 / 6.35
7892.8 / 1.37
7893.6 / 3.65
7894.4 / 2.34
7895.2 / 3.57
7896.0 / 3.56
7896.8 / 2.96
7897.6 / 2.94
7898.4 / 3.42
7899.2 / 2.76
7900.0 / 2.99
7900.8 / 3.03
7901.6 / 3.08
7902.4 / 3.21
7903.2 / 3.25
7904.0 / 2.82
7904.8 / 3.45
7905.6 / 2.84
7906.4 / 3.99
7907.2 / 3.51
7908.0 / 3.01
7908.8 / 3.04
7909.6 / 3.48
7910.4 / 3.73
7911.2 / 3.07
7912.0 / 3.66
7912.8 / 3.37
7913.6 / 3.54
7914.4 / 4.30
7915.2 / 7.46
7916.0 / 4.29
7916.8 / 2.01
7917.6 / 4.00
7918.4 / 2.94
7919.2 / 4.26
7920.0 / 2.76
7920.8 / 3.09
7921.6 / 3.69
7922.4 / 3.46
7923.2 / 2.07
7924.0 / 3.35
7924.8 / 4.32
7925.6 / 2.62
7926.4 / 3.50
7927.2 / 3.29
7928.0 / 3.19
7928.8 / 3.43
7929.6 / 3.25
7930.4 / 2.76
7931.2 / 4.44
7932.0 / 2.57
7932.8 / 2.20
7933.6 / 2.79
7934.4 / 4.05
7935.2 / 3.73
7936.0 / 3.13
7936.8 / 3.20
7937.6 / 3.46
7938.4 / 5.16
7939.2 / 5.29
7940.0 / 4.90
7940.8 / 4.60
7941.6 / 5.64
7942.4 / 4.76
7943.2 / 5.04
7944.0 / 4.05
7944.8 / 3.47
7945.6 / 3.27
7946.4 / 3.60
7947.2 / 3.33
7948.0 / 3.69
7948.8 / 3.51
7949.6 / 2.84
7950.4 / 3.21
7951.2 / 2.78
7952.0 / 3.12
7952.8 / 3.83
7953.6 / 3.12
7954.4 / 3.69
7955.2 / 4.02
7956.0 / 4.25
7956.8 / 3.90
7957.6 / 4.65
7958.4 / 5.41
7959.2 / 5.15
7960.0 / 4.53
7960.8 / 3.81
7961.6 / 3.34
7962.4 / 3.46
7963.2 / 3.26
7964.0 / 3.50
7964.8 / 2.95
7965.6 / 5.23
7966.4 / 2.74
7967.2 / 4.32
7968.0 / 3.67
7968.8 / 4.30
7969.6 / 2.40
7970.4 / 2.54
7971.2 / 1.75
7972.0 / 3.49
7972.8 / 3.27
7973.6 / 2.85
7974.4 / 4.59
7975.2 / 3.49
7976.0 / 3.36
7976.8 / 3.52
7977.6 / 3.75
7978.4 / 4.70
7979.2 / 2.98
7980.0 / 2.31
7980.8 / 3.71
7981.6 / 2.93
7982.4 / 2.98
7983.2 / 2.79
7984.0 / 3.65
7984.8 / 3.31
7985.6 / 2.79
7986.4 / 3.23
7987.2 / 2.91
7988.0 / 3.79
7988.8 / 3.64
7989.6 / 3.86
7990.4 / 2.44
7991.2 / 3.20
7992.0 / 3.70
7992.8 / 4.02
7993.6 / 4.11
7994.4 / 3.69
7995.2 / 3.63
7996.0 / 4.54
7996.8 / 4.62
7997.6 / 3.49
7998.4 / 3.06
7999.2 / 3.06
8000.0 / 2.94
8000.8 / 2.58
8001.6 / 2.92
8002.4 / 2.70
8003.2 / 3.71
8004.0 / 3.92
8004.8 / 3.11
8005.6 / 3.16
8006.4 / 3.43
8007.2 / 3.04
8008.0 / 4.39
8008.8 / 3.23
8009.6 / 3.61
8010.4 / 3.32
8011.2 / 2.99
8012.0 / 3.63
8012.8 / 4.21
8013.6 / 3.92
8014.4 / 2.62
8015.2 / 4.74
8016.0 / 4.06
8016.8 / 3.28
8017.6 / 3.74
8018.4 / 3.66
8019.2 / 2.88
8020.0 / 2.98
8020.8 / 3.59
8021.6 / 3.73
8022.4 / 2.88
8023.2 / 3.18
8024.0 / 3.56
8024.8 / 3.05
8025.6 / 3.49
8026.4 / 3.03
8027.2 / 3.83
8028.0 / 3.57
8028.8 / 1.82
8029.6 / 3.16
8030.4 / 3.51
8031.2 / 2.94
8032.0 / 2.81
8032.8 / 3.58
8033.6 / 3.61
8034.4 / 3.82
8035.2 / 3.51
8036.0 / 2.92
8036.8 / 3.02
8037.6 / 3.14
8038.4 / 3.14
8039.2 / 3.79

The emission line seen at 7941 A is [S II]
